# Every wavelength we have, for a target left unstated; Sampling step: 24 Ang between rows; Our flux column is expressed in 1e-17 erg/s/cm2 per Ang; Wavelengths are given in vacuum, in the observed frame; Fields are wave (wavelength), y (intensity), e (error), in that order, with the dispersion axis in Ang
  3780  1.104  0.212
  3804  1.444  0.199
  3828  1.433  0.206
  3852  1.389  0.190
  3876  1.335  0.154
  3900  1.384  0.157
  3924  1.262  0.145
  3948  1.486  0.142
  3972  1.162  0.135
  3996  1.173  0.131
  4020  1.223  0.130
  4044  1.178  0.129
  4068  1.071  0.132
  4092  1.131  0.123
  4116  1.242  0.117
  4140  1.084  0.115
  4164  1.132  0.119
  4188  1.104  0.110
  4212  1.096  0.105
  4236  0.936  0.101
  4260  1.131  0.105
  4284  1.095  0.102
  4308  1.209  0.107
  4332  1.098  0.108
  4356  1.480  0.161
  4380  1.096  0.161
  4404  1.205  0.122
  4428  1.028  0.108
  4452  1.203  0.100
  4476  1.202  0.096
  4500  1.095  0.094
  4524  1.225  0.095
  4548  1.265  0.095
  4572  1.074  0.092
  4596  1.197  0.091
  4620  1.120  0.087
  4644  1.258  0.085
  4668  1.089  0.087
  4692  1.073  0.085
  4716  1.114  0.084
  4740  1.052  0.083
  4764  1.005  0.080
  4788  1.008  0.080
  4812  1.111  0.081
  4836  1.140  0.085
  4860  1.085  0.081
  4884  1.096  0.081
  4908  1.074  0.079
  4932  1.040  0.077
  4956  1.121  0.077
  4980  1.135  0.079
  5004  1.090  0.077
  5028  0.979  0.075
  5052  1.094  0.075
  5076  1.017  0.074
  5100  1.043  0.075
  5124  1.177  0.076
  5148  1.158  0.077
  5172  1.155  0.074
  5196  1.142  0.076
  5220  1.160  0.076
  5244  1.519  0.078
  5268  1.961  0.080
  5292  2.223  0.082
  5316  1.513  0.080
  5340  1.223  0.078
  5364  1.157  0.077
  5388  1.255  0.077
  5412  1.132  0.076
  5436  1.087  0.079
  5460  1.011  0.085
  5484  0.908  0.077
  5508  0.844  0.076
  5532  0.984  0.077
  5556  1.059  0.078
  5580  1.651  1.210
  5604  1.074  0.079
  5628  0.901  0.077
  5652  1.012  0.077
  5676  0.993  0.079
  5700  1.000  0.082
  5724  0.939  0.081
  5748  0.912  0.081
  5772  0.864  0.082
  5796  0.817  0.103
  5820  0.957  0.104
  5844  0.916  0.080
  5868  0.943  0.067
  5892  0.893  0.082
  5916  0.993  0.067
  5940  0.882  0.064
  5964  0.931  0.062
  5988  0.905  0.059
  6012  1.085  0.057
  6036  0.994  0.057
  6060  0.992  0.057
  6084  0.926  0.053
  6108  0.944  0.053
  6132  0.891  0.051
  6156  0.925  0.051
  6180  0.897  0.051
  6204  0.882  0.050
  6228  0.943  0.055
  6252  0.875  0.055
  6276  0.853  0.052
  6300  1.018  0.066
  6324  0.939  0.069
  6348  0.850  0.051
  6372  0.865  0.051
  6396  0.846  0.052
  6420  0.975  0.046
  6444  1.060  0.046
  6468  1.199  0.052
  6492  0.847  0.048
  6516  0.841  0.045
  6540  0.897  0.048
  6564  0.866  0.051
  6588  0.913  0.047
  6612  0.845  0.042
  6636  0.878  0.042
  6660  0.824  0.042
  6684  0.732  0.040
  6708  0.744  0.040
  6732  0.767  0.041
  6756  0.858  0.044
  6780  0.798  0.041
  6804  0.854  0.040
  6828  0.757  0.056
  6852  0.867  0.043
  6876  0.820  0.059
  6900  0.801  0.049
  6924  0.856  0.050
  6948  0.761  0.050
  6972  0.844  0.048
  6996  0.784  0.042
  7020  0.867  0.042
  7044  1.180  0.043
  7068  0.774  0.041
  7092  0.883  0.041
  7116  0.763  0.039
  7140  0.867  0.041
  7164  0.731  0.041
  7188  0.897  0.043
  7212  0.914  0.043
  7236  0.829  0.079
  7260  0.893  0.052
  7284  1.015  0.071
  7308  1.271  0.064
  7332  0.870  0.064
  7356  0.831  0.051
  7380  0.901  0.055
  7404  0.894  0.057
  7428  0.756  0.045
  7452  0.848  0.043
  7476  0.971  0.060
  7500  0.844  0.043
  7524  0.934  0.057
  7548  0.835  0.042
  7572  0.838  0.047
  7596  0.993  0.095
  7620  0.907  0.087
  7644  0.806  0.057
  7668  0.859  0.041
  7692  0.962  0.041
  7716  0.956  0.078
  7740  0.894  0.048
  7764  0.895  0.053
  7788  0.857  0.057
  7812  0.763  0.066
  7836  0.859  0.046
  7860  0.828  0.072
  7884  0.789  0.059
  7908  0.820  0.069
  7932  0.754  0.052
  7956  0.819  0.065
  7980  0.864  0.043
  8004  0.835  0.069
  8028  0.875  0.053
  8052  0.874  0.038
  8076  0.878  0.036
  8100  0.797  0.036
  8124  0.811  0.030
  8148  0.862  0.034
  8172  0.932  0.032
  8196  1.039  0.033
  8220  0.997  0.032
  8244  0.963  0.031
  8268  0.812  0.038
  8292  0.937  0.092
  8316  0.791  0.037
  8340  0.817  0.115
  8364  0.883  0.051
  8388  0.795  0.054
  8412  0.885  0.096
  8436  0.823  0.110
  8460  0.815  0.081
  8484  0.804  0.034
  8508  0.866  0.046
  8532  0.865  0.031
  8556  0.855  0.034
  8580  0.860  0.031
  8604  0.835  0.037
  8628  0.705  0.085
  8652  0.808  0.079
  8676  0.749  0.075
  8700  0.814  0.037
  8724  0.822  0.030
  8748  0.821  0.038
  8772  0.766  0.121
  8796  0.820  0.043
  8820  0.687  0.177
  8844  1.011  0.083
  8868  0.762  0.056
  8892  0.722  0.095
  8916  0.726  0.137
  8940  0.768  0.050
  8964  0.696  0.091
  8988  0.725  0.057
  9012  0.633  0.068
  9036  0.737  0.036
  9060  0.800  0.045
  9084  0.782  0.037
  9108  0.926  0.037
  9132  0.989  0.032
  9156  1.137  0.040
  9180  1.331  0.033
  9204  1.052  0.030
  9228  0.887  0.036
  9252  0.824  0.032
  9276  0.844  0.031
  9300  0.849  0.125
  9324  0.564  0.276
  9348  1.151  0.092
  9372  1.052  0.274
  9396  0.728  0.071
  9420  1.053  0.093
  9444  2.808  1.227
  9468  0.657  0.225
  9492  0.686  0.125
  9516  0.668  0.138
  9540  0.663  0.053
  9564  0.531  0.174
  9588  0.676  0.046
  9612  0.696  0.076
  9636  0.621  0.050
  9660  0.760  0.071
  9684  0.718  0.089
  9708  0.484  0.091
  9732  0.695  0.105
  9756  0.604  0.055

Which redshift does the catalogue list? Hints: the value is 0.89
